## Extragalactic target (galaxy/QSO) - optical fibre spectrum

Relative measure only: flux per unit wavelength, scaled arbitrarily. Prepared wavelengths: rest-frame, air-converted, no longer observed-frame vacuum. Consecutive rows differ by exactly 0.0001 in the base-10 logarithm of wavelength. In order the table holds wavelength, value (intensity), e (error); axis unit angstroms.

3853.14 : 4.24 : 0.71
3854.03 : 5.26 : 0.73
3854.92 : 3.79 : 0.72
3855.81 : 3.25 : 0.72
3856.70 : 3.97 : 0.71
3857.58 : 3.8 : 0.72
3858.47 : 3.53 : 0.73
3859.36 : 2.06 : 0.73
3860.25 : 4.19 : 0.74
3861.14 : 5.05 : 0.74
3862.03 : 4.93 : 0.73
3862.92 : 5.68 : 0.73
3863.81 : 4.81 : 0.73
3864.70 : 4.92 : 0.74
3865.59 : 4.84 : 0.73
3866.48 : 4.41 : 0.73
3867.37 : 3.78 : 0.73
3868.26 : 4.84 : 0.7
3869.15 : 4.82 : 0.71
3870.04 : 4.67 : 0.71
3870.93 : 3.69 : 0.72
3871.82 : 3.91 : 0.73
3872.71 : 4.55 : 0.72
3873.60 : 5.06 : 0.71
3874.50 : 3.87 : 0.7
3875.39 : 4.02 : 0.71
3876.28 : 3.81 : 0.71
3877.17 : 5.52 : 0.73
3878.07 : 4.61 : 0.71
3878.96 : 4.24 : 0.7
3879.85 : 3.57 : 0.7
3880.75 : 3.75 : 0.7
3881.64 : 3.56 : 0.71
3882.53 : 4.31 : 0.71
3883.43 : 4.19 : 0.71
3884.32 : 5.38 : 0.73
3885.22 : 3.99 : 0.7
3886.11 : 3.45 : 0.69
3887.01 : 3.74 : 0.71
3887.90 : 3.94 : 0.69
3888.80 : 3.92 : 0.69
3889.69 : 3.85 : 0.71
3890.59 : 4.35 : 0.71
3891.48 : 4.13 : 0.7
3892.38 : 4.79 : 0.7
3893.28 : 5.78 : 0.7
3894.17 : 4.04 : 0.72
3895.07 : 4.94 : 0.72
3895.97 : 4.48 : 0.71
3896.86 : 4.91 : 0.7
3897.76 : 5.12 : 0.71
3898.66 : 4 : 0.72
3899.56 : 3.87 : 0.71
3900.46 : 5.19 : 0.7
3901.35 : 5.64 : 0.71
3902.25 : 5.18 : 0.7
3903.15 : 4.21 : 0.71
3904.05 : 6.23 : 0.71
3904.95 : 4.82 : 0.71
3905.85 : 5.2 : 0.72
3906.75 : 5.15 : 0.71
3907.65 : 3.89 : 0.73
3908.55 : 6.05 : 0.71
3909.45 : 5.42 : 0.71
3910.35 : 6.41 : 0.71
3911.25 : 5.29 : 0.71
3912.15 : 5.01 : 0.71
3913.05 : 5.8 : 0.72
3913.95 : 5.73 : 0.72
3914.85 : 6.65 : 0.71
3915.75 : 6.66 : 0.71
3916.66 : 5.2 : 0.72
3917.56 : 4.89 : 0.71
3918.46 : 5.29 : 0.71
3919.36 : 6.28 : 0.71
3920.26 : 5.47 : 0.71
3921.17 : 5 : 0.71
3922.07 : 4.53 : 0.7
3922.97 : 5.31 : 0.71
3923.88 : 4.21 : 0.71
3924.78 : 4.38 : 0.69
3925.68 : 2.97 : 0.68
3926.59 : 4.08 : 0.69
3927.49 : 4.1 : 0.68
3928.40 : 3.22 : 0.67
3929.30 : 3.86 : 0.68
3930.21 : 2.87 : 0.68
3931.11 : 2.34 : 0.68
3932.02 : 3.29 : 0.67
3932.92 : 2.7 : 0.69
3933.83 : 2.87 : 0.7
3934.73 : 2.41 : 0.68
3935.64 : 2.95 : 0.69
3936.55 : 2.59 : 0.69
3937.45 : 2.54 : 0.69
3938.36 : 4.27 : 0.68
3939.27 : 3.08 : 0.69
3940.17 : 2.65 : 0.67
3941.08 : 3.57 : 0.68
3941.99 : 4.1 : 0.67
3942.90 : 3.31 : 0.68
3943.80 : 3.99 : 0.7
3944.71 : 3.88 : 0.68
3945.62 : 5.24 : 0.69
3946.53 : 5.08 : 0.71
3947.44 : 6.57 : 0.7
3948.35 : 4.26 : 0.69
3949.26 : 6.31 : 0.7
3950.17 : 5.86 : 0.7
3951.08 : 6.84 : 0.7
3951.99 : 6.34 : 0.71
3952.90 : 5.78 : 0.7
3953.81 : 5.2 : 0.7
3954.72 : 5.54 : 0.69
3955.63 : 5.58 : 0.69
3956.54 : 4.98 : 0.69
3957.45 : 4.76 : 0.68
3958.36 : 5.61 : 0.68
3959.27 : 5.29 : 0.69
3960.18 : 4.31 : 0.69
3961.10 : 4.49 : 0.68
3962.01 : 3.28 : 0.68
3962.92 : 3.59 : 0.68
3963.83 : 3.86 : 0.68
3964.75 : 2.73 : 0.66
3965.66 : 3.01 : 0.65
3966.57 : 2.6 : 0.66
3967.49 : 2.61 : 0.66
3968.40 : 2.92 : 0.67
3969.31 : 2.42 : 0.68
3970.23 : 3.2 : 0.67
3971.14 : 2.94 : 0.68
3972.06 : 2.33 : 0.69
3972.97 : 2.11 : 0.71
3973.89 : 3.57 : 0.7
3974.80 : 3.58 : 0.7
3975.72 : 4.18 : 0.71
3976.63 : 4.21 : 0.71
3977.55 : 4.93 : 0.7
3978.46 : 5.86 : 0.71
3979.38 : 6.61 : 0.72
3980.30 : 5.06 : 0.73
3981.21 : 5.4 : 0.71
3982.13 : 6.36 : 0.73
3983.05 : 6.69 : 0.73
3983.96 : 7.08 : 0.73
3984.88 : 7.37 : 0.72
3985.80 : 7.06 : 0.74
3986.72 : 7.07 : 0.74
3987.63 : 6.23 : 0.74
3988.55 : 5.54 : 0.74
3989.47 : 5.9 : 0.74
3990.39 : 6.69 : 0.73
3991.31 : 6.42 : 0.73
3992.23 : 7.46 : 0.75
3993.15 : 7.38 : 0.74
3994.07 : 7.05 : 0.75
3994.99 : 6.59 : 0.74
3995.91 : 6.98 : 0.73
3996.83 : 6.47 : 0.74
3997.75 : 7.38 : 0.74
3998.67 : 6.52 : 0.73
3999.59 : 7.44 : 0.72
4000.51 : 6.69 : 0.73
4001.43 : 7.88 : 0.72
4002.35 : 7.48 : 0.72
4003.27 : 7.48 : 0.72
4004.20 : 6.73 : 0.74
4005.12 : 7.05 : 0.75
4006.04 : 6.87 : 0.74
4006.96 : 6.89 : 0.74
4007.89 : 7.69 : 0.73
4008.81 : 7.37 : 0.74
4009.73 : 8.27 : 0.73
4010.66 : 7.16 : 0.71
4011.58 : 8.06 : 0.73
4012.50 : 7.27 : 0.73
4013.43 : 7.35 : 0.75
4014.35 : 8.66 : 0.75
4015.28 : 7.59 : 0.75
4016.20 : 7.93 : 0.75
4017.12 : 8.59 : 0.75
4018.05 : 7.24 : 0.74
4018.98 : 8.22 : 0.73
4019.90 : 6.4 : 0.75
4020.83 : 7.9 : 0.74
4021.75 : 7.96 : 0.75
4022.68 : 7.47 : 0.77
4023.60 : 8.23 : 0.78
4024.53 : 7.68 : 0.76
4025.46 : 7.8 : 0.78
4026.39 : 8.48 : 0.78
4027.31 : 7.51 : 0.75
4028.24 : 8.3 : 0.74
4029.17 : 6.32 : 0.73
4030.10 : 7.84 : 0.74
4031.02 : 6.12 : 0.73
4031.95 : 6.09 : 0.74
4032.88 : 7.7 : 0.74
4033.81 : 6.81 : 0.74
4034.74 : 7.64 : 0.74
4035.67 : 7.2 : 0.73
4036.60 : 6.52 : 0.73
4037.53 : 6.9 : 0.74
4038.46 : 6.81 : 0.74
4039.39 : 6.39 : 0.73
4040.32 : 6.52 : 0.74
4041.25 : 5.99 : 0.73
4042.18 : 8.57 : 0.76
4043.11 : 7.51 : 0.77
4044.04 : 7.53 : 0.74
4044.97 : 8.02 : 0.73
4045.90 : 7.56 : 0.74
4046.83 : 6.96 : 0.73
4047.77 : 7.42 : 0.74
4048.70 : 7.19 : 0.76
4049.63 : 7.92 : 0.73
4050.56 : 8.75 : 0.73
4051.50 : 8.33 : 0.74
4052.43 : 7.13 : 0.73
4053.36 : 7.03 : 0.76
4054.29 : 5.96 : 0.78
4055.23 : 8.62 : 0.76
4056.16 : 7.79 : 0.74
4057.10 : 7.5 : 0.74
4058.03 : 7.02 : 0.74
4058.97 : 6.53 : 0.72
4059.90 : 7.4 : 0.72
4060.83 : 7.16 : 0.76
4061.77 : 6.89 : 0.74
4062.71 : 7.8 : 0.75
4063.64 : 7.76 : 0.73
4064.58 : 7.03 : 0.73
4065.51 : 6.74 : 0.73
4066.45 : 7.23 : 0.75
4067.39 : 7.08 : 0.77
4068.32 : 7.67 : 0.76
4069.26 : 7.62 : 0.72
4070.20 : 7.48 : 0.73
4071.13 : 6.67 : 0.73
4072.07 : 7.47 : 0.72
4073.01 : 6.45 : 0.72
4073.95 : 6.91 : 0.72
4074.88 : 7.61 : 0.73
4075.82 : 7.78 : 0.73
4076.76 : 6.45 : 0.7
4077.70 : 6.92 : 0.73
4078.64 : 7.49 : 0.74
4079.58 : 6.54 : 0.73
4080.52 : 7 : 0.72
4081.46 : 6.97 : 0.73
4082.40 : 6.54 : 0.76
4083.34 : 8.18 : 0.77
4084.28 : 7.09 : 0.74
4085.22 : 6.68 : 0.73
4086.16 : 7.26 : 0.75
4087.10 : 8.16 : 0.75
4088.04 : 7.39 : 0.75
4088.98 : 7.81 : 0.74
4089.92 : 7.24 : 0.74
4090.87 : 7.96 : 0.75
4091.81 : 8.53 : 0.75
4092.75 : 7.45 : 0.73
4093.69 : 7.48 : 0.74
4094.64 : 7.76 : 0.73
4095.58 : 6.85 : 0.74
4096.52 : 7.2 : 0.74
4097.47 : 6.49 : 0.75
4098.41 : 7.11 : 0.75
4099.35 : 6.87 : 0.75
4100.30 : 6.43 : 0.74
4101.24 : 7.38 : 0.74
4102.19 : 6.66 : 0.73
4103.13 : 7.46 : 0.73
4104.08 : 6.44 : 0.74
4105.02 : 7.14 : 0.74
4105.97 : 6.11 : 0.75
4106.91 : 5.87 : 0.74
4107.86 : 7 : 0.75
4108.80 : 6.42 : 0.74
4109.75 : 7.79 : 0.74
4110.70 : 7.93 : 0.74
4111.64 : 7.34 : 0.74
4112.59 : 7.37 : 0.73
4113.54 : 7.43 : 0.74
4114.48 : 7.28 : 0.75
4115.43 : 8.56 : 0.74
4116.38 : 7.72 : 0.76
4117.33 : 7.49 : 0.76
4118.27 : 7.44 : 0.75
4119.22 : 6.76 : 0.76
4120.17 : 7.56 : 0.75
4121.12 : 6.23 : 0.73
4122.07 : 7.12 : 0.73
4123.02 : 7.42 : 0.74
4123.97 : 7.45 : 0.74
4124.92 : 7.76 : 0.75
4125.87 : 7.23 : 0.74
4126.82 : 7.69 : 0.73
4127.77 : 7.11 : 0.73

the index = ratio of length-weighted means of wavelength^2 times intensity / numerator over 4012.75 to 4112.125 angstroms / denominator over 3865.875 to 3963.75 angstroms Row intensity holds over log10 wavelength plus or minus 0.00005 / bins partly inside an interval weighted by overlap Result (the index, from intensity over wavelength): 1.7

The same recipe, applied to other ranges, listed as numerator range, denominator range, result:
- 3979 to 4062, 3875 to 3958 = 1.67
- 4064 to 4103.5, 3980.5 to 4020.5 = 1.06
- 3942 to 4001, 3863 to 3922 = 1.14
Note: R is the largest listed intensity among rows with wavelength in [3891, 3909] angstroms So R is 6.23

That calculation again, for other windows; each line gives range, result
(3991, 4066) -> 8.75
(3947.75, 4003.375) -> 7.88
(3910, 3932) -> 6.66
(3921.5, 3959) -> 6.84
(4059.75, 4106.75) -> 8.53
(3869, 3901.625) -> 5.78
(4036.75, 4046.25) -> 8.57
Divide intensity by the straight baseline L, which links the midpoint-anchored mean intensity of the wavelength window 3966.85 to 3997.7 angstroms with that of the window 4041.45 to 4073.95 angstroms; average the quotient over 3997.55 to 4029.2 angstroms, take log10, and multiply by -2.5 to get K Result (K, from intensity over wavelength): -0.217 mag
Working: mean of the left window 5.36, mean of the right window 7.39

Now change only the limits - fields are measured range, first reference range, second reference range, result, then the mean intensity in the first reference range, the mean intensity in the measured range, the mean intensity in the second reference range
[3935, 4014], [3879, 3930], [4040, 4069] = 0.12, 4.73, 5.38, 7.38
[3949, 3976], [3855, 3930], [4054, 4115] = 0.30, 4.6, 4.18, 7.2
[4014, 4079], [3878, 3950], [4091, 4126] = -0.17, 4.44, 7.36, 7.21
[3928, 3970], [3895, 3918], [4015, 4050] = 0.43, 5.23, 4.03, 7.39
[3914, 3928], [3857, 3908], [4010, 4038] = 0.05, 4.44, 5.01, 7.5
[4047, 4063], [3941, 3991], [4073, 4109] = -0.15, 4.81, 7.42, 7.12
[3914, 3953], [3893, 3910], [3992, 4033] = 0.28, 4.95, 4.37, 7.41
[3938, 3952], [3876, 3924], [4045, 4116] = 0.17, 4.84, 4.66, 7.26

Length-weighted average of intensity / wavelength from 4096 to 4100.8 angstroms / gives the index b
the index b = 6.83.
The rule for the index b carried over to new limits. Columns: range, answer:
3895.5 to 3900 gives 4.48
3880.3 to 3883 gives 3.87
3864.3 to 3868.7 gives 4.56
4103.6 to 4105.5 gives 6.77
